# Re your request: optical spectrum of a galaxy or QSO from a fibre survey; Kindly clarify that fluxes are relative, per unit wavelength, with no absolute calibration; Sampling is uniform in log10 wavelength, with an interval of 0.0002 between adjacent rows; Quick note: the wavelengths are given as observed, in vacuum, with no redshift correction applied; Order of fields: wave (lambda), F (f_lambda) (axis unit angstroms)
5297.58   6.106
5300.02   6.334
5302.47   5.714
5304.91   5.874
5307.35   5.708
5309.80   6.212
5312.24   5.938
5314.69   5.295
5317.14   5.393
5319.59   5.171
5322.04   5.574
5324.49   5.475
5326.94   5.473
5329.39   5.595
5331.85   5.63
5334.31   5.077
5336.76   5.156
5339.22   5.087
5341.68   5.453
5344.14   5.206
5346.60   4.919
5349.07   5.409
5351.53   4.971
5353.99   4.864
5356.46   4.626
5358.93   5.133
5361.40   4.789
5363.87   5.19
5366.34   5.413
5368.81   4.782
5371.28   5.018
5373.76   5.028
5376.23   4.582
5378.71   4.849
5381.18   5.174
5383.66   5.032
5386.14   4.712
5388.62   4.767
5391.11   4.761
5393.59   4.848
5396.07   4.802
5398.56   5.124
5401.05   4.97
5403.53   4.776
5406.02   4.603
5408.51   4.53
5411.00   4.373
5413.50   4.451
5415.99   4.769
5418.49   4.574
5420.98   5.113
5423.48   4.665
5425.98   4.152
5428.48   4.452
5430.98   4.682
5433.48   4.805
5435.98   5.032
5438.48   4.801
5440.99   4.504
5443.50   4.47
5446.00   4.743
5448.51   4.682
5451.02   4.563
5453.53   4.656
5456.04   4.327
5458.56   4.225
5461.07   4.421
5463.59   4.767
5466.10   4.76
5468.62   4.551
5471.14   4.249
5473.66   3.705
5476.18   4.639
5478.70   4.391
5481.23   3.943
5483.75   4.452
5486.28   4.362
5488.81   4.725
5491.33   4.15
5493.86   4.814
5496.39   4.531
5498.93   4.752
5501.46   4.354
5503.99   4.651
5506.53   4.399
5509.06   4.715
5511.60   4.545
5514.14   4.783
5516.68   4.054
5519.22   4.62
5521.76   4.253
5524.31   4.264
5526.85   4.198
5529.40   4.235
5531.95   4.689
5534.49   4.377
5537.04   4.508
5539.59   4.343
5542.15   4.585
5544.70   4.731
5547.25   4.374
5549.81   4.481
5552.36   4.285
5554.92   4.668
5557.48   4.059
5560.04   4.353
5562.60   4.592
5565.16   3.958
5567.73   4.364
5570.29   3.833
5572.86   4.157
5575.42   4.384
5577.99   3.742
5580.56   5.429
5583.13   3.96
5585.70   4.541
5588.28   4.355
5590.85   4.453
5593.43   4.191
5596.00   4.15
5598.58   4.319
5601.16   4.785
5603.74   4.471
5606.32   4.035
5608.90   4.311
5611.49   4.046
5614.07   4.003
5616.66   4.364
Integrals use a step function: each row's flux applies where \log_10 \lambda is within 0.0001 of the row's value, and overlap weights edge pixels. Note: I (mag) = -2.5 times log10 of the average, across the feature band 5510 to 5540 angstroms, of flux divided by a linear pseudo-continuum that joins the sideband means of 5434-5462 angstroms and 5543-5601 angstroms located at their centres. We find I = 0.01 mag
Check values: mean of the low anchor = 4.59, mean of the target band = 4.41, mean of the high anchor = 4.35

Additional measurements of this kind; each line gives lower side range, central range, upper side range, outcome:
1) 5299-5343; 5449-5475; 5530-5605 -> 0.106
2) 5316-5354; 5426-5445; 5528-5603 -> 0.056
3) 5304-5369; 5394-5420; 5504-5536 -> 0.061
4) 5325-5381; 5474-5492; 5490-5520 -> 0.063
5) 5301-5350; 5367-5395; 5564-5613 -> 0.073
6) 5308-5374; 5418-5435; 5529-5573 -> 0.058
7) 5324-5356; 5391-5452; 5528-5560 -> 0.051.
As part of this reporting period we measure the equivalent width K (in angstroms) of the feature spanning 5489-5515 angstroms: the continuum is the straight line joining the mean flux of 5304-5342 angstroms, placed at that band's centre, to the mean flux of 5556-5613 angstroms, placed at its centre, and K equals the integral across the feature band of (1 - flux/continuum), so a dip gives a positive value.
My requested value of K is 0.6 angstroms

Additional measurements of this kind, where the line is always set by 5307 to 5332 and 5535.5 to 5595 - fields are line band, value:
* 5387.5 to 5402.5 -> 0.9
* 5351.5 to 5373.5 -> 1.6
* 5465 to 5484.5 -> 2.0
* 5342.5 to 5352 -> 0.5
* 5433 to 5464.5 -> 2.1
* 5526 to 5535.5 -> 0.3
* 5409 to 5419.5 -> 1.2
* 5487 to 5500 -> 0.4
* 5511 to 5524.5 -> 0.5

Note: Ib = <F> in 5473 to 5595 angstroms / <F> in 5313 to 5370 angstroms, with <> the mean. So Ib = 0.84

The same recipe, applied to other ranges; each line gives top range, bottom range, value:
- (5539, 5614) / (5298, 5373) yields 0.81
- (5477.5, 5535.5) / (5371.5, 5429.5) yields 0.94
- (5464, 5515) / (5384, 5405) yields 0.92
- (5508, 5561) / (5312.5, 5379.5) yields 0.86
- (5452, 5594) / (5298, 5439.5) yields 0.87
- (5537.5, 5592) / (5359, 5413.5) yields 0.90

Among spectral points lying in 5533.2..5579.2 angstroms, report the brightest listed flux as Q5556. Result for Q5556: 4.731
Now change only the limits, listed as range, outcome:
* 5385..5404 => 5.124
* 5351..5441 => 5.413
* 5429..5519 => 5.032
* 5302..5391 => 6.212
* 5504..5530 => 4.783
